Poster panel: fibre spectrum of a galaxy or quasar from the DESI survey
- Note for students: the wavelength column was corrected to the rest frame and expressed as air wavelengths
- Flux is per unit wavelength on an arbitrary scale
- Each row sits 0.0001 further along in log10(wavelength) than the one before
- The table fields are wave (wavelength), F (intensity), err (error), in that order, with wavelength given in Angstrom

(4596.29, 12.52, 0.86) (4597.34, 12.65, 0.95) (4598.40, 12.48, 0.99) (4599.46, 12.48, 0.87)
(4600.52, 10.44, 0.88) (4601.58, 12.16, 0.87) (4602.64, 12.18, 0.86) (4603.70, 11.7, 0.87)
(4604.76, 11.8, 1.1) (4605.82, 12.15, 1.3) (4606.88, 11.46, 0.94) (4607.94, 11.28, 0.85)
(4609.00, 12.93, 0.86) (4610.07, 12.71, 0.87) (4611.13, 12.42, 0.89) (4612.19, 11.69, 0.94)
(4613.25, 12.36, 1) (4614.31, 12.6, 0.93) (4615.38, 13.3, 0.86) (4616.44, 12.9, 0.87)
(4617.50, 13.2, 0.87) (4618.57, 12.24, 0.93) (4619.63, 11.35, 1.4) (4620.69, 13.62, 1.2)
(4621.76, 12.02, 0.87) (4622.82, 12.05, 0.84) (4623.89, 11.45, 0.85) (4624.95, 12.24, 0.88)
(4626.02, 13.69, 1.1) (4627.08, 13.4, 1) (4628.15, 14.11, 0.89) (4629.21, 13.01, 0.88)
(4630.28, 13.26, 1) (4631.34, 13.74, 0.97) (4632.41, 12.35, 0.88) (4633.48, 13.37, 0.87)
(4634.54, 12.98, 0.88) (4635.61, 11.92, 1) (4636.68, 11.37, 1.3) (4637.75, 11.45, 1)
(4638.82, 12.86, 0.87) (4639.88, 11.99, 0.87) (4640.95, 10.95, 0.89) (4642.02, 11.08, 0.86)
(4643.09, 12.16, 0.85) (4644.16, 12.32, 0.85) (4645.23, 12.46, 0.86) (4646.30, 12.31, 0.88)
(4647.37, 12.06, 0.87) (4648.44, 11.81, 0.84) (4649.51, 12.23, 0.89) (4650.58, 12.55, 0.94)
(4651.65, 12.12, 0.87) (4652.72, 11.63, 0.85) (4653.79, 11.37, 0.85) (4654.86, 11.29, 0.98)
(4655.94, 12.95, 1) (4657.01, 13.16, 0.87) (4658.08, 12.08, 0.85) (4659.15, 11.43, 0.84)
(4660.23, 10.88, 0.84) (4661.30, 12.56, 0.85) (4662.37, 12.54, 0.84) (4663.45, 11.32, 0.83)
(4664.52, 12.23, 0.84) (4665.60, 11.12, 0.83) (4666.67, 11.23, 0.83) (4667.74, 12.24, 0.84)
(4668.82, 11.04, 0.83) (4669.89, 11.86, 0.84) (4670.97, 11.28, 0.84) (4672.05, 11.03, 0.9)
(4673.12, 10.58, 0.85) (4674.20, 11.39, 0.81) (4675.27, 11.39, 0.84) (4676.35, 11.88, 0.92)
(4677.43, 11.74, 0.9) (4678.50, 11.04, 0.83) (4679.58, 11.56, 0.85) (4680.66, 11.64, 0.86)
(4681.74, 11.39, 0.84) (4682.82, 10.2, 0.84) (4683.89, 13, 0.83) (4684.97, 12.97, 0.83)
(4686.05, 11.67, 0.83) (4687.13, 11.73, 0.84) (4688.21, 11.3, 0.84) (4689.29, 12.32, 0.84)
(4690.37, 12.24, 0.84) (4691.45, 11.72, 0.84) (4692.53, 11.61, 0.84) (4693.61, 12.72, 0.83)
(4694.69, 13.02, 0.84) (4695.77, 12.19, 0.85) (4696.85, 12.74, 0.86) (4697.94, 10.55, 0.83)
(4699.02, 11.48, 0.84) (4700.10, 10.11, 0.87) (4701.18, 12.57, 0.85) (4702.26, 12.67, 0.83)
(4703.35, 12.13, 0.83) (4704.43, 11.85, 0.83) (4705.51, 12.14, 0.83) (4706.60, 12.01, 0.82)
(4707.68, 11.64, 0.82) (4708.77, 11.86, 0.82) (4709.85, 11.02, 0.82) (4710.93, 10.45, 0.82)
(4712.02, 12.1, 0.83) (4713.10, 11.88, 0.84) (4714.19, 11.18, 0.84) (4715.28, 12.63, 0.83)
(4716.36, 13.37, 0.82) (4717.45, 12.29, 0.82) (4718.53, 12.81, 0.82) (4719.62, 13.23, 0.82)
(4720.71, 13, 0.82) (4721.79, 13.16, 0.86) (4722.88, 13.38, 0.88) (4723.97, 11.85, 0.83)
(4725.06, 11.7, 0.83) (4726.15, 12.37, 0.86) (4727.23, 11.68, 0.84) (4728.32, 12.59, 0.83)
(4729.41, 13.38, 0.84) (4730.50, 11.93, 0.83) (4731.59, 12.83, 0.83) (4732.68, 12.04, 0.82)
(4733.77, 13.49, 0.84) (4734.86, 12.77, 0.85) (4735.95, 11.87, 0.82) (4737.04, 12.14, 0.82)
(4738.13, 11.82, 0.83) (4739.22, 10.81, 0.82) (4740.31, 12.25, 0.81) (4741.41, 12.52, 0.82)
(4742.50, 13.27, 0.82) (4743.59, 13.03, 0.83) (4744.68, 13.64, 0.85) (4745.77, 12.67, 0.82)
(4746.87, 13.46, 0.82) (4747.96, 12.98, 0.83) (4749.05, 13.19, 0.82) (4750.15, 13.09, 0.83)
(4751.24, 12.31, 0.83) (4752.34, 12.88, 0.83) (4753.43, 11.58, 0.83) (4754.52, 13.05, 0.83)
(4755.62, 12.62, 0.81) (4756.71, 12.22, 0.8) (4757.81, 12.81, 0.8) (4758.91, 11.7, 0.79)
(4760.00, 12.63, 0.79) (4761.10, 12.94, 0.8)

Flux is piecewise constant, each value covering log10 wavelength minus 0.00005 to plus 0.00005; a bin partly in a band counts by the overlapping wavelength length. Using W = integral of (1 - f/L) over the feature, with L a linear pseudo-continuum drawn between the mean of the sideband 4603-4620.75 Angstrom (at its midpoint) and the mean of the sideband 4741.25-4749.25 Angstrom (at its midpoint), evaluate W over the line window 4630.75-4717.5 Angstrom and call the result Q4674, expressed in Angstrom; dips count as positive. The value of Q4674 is 5.4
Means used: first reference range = 12.3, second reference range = 13.1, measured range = 11.9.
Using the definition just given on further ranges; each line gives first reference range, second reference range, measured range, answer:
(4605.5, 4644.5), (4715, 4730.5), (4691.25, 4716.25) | 1.5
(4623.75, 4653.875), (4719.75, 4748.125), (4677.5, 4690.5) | 0.8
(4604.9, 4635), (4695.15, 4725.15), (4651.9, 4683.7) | 1.9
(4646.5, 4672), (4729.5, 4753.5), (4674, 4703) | 0.7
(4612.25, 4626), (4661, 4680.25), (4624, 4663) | -0.9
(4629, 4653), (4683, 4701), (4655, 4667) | 0.2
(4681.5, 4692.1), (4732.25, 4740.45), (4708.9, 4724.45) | -0.3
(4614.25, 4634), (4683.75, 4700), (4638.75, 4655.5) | 0.8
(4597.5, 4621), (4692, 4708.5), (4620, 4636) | -0.9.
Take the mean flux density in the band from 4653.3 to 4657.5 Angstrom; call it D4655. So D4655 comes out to 12.2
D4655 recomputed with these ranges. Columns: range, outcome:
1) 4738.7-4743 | 12.2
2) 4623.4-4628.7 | 13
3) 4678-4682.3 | 11.4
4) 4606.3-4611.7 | 12.2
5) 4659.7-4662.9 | 12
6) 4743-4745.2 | 13.4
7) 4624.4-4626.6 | 13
